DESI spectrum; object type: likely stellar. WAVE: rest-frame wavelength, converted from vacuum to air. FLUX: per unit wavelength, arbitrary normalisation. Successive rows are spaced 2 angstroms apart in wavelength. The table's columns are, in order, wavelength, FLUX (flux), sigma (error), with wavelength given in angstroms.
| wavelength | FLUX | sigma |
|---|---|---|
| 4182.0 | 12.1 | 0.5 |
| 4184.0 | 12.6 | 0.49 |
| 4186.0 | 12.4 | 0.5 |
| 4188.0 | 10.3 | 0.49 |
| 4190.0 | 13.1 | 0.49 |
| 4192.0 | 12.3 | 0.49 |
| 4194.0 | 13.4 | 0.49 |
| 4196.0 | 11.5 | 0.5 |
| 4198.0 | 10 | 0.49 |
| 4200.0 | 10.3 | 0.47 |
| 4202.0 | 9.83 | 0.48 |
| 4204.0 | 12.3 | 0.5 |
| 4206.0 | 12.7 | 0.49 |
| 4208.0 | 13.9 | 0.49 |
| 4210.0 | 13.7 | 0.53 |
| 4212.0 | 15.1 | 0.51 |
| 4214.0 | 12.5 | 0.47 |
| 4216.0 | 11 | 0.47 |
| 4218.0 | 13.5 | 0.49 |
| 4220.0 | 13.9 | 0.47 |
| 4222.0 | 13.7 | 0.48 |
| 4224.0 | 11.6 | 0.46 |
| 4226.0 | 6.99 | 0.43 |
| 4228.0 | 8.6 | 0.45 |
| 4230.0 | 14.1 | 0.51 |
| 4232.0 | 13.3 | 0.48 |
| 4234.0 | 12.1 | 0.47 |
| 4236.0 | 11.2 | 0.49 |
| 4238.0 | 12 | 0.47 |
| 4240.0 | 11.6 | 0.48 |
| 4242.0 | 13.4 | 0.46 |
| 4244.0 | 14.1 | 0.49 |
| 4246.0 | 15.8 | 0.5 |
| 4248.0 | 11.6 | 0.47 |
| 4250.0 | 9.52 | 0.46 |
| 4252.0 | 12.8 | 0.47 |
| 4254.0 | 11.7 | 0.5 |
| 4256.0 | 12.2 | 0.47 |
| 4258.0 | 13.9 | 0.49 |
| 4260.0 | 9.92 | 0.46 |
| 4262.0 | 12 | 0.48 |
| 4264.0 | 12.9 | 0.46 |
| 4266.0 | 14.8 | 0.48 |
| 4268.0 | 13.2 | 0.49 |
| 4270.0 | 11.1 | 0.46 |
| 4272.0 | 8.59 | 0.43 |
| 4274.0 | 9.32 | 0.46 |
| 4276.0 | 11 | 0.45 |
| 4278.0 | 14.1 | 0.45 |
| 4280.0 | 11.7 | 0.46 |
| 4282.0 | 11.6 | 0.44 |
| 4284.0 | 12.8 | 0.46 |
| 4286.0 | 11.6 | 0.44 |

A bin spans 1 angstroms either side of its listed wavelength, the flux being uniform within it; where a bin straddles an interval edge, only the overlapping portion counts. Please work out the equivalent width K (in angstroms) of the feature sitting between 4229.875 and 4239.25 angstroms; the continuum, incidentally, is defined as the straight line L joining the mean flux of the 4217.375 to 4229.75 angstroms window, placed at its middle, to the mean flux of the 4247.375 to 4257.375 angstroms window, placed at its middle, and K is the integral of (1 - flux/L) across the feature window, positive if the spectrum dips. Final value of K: -0.7 angstroms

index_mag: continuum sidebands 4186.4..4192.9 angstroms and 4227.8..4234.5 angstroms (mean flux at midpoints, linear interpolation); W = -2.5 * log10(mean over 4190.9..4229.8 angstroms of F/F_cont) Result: 0.02 mag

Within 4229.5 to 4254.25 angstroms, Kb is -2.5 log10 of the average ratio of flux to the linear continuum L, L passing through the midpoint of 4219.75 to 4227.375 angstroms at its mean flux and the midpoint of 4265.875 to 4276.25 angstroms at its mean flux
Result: -0.13 mag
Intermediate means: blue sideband 11.2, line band 12.6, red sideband 11.1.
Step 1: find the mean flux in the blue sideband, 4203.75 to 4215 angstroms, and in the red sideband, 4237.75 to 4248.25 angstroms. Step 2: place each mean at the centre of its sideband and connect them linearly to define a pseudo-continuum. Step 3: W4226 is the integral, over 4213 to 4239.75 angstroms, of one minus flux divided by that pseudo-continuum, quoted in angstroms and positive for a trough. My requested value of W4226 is 3.0 angstroms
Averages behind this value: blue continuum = 13.4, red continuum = 13.3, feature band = 11.9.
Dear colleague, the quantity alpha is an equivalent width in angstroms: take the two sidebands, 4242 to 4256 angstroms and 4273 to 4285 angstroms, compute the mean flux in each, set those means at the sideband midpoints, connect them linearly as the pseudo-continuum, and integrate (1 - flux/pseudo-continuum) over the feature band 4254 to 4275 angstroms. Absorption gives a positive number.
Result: 0.7 angstroms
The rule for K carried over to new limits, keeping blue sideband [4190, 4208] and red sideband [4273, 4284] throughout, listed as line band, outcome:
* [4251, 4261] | -0.4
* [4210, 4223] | -1.7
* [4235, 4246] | -1.0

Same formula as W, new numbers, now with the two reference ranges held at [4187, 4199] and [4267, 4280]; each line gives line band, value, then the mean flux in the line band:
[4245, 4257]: -0.08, 12.3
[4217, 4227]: -0.03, 11.9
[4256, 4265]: -0.08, 12.2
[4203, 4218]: -0.12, 13.1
